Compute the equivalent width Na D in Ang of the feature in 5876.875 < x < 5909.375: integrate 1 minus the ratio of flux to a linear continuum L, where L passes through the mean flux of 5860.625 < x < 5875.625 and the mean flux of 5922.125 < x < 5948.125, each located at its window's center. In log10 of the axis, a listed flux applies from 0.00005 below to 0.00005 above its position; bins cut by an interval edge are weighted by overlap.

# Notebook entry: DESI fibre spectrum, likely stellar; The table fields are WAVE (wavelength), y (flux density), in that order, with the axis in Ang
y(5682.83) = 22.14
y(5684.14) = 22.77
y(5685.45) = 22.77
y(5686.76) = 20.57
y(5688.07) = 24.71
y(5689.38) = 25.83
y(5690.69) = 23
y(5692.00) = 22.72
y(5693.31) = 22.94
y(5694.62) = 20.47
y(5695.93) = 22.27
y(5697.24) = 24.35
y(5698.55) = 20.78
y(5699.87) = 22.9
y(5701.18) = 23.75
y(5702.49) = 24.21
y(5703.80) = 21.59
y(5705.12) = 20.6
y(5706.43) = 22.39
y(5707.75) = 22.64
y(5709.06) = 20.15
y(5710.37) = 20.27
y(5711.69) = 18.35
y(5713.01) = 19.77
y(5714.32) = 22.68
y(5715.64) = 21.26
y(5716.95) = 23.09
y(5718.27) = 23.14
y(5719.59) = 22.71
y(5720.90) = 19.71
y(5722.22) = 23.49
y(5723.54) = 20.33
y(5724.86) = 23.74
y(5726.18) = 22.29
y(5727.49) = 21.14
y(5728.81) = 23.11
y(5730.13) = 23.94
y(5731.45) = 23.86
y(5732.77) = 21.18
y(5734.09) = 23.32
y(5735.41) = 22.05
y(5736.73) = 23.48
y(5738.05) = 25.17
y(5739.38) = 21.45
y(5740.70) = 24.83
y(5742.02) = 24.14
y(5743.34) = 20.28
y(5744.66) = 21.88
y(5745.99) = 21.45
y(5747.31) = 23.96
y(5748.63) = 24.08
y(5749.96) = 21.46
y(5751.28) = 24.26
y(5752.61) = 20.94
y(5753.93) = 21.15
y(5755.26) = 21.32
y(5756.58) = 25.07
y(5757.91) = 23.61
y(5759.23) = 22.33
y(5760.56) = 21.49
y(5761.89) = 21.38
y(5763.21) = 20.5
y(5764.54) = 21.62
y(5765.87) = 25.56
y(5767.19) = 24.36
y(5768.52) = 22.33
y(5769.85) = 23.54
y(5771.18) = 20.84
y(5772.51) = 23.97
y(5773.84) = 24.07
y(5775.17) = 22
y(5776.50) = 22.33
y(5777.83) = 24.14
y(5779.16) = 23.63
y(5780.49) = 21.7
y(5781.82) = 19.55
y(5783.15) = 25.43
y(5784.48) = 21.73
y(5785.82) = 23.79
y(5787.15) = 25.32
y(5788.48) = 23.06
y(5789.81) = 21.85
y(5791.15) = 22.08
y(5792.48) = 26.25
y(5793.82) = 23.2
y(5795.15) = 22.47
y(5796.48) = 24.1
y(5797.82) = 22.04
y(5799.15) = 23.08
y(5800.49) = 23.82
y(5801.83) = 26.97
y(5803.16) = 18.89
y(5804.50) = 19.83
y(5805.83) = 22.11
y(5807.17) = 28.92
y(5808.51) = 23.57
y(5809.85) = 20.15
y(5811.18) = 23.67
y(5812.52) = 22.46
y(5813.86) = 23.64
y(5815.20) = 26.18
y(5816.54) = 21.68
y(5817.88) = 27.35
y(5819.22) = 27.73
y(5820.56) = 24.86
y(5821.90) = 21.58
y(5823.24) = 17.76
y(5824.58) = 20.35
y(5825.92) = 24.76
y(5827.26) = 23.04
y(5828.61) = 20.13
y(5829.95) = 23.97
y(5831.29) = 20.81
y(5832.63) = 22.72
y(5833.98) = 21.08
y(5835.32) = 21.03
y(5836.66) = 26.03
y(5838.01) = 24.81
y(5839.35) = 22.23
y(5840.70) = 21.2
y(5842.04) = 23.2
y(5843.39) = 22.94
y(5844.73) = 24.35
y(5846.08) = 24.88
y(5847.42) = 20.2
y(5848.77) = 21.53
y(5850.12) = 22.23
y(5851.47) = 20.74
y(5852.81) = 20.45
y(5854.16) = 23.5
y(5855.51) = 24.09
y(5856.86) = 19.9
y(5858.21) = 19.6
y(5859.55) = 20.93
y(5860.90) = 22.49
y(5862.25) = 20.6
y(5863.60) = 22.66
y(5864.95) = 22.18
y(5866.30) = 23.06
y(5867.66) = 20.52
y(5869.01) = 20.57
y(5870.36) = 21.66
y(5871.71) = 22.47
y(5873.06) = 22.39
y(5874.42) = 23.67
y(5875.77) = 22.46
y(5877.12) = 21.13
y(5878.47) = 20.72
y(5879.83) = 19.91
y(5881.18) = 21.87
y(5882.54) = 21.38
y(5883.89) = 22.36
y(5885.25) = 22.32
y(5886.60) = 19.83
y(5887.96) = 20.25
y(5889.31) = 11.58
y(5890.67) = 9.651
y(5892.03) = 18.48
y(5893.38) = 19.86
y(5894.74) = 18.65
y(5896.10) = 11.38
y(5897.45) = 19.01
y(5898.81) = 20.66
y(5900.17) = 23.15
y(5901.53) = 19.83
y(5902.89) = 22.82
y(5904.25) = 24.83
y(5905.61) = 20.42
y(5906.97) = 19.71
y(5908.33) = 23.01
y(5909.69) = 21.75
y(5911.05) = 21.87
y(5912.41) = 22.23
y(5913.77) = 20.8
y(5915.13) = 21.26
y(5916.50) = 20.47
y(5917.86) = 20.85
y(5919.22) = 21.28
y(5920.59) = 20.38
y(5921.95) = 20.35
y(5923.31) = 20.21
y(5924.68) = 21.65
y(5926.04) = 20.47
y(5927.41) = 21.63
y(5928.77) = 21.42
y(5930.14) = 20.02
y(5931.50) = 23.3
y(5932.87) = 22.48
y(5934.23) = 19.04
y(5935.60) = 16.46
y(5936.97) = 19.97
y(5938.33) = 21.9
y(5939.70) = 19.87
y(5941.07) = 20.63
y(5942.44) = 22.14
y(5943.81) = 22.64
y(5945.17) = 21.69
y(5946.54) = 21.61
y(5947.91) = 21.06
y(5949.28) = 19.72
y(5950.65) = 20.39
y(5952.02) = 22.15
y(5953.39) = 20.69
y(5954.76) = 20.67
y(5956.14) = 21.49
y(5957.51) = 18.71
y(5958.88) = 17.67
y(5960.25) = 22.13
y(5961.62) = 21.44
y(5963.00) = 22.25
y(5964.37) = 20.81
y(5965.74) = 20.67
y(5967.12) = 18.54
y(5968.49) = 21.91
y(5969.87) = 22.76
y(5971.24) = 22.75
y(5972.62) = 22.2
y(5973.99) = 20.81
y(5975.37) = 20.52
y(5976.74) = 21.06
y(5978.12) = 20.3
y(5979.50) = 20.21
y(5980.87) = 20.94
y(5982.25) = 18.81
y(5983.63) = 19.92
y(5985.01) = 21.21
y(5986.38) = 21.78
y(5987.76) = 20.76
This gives 2.9 Ang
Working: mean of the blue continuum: 22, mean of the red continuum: 20.9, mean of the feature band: 19.7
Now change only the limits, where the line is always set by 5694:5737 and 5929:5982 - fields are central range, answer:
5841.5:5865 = -0.7 Ang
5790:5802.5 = -1.2 Ang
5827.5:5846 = -1.1 Ang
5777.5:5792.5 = -0.9 Ang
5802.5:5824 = -1.5 Ang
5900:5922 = -0.4 Ang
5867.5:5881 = -0.2 Ang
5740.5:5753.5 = -0.4 Ang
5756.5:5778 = -1.0 Ang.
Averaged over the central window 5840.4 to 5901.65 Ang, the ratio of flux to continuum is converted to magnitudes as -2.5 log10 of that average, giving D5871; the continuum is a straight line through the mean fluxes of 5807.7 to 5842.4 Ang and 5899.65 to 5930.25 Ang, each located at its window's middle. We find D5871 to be 0.068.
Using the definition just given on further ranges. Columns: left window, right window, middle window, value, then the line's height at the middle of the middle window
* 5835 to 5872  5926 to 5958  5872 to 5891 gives 0.08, 21.7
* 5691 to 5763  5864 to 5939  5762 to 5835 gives -0.07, 21.6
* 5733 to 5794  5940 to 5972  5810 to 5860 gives -0.02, 22.2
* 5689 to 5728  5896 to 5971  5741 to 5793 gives -0.05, 21.8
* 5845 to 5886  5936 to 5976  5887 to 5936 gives 0.07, 21.4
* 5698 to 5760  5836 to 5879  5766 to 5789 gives -0.04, 22.3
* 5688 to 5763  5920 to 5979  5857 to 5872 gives 0.00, 21.5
